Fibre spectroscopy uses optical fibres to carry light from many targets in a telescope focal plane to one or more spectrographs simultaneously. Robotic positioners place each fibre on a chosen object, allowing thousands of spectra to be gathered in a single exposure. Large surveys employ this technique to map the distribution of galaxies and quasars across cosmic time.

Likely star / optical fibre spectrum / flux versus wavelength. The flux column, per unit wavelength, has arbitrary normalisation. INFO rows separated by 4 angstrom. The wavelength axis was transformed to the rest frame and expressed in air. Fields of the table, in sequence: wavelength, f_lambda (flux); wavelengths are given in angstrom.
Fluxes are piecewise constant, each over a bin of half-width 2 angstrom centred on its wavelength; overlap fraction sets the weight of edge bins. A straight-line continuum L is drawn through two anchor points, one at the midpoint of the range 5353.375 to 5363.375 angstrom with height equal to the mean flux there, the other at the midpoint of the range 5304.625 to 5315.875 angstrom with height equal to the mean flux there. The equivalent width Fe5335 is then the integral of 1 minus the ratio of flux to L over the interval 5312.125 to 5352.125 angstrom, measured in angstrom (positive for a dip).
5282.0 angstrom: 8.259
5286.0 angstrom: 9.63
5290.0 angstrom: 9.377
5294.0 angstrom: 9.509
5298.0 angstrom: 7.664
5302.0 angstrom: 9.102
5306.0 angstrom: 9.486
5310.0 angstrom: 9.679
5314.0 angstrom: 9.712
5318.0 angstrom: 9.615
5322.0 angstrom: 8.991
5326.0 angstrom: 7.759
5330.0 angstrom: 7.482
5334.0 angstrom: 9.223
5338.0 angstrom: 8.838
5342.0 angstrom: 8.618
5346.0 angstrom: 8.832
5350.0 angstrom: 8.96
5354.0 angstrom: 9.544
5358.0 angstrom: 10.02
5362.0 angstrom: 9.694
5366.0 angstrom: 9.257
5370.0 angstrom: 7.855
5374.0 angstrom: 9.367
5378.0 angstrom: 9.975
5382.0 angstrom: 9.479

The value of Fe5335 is 3.7 angstrom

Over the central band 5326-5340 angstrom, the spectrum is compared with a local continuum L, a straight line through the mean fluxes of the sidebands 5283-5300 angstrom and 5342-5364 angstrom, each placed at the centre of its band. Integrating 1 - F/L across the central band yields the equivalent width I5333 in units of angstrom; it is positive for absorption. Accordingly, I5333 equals 1.25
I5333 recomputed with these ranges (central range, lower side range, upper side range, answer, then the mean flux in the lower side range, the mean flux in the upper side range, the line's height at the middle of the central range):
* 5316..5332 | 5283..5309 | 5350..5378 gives 1.3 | 9.12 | 9.31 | 9.2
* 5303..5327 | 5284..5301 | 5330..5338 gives -1.1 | 9.05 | 8.69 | 8.85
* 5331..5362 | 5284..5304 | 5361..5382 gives 0.2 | 9.06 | 9.23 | 9.17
